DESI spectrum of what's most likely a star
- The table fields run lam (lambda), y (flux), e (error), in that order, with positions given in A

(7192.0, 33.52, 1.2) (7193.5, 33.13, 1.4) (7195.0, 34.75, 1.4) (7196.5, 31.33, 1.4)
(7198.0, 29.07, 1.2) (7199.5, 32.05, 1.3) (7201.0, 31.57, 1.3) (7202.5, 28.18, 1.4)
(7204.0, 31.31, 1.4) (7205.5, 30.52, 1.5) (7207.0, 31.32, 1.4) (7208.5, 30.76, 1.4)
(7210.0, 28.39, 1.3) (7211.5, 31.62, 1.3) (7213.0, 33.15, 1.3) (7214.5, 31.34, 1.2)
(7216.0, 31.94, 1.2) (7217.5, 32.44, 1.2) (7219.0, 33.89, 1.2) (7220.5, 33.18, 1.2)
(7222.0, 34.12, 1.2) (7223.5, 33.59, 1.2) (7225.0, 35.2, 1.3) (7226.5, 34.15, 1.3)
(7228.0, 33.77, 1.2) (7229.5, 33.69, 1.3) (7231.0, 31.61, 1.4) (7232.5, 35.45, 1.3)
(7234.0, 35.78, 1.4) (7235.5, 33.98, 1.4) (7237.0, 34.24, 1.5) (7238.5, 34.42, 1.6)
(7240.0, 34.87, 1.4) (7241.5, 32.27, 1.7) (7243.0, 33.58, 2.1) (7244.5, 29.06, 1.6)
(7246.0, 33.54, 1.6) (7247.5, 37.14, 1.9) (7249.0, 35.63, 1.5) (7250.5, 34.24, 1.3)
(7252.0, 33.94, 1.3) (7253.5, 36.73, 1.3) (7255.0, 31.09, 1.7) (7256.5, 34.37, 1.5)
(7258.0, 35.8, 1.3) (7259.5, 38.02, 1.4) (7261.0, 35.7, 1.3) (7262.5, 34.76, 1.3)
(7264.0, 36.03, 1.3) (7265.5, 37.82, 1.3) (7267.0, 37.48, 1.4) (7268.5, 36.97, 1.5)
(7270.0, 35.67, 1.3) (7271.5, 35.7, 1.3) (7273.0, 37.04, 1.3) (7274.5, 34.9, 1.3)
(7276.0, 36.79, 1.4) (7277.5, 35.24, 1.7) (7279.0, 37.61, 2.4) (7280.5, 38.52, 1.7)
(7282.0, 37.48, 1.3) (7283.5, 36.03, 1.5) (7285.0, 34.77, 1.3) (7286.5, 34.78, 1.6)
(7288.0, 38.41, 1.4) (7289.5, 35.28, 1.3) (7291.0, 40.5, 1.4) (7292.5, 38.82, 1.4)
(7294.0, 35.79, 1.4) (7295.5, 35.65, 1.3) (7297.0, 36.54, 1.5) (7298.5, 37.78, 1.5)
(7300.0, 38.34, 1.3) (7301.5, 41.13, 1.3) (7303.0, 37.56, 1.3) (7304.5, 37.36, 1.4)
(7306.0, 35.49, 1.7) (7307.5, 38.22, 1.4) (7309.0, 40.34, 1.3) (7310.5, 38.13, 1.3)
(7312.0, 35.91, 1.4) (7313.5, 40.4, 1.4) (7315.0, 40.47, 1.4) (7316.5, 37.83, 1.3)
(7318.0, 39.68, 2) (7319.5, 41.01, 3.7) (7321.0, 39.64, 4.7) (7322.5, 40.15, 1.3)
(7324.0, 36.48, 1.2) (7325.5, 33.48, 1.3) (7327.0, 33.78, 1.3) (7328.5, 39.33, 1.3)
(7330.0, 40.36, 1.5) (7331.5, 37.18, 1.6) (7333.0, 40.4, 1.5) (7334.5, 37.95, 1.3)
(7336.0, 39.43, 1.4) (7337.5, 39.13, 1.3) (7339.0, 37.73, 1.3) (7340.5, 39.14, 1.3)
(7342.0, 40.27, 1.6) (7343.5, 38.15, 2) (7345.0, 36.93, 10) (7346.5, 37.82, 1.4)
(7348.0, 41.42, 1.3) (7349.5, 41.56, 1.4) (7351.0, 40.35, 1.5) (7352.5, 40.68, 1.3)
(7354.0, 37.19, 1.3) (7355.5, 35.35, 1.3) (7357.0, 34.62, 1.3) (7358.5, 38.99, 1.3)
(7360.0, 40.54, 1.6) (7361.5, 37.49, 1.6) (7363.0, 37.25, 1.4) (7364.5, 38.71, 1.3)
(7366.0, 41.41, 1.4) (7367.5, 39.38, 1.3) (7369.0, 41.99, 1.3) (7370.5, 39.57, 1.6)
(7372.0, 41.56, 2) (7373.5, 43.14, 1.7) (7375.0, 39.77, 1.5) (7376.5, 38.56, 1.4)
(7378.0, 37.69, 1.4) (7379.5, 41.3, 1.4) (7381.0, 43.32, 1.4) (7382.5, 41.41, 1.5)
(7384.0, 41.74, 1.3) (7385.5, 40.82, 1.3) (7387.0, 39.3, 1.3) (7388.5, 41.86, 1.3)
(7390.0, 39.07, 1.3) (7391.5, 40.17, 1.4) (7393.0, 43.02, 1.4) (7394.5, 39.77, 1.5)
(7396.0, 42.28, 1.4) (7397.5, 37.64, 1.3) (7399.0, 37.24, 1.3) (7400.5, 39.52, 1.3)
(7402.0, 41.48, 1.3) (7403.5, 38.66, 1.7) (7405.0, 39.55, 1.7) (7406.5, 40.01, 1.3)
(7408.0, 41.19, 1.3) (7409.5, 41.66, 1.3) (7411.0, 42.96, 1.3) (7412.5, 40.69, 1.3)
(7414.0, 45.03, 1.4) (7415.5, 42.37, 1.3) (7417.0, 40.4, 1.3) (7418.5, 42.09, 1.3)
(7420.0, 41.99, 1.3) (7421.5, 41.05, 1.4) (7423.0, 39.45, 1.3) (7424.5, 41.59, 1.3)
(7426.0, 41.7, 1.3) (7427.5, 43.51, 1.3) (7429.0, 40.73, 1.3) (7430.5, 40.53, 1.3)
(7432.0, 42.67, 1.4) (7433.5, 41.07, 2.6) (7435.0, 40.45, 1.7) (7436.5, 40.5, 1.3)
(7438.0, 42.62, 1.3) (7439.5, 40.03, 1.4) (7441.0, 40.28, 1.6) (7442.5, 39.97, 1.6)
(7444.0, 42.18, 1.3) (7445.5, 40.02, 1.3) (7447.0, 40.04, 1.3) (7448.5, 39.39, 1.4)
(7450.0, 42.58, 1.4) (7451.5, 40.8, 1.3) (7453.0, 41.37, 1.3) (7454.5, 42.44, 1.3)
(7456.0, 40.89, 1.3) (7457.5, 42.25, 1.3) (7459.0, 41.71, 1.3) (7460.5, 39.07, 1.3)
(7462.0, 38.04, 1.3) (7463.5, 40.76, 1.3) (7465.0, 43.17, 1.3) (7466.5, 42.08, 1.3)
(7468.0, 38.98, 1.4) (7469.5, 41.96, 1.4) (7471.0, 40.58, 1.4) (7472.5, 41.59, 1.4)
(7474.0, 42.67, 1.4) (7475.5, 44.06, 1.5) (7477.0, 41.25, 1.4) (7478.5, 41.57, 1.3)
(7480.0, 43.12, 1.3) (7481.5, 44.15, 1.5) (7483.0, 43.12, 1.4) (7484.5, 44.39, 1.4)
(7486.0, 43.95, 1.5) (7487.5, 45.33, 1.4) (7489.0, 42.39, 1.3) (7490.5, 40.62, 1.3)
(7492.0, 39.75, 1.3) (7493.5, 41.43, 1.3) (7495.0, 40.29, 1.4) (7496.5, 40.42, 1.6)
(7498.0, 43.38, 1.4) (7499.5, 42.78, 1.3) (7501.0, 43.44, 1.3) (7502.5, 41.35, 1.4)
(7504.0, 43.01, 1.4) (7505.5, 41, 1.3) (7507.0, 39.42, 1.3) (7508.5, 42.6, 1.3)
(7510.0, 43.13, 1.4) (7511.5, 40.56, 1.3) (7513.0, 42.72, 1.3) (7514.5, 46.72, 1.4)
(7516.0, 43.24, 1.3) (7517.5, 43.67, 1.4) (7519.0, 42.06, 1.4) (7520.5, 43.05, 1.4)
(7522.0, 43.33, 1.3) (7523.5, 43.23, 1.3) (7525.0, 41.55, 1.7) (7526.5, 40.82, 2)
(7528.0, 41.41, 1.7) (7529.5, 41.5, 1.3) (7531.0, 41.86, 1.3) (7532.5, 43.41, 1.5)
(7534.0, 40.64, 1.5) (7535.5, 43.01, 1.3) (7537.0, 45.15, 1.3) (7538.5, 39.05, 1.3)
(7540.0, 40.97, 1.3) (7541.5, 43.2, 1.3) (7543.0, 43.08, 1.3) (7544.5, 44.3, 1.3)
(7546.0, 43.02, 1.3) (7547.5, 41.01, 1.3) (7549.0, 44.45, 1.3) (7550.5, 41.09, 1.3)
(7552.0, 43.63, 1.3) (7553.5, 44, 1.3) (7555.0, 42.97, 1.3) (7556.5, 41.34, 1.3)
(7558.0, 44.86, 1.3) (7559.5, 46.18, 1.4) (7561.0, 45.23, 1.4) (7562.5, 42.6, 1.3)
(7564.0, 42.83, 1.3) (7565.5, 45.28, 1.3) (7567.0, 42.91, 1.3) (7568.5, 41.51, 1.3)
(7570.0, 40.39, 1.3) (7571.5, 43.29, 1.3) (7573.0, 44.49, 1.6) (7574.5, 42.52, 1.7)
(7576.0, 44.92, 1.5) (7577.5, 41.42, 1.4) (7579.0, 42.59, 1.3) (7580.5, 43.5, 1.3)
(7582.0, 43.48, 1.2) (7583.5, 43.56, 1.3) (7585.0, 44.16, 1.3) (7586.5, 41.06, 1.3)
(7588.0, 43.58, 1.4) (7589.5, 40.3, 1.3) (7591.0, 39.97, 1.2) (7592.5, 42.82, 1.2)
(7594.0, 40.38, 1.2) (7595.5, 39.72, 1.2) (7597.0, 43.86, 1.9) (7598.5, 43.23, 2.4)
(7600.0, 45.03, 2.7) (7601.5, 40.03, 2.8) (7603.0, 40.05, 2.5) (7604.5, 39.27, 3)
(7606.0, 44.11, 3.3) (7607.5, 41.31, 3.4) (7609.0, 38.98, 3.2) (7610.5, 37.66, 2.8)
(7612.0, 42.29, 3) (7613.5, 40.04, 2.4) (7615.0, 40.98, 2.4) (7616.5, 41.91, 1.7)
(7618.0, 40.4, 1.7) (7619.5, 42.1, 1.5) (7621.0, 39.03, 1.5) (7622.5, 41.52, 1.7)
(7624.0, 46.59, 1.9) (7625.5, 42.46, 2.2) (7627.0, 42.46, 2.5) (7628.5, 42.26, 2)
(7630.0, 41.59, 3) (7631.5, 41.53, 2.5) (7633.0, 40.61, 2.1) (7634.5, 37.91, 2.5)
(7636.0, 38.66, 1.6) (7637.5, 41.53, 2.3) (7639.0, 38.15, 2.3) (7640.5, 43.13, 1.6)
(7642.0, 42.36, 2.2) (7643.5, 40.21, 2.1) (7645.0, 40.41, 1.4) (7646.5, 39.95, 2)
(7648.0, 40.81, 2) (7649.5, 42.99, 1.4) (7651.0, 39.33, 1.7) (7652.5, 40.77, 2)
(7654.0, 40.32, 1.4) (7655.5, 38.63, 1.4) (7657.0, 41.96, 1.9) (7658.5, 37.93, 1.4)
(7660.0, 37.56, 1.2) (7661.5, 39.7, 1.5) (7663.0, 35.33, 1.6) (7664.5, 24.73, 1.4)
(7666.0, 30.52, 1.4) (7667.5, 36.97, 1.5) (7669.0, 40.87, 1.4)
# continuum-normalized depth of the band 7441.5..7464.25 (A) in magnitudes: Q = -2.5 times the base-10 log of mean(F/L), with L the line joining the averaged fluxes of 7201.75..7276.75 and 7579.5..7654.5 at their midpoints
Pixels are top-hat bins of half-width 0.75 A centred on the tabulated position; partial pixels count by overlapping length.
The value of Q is -0.072 mag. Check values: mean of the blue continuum 33.9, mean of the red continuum 41.4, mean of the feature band 40.8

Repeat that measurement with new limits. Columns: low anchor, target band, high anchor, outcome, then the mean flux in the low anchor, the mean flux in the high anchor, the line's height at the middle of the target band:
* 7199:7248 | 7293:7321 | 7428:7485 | -0.070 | 32.8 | 41.4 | 35.9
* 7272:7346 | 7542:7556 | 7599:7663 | -0.079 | 37.8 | 40.8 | 40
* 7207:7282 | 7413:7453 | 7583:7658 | -0.094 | 34.4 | 41.2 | 37.8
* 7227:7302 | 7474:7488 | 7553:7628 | -0.086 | 35.7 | 42.3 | 40.1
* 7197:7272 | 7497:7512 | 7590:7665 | -0.100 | 33.6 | 40.5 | 38.4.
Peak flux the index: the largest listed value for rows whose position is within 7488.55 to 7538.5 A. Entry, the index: 46.72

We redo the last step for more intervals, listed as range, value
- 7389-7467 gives 45.03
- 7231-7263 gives 38.02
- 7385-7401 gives 43.02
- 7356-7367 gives 41.41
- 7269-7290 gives 38.52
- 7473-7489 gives 45.33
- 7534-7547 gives 45.15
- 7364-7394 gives 43.32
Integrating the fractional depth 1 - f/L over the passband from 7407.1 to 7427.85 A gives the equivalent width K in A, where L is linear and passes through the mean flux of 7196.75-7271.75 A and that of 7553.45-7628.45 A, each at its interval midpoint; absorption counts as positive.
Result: -2.0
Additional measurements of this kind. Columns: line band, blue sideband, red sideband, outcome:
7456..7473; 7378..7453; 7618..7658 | 0.0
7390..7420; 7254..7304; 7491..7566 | -0.9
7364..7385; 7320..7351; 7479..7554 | -0.7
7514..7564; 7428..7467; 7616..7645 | -2.1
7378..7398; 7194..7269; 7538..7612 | -1.7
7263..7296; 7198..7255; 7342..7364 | -1.3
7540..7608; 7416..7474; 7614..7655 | -2.7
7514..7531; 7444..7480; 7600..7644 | -0.6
